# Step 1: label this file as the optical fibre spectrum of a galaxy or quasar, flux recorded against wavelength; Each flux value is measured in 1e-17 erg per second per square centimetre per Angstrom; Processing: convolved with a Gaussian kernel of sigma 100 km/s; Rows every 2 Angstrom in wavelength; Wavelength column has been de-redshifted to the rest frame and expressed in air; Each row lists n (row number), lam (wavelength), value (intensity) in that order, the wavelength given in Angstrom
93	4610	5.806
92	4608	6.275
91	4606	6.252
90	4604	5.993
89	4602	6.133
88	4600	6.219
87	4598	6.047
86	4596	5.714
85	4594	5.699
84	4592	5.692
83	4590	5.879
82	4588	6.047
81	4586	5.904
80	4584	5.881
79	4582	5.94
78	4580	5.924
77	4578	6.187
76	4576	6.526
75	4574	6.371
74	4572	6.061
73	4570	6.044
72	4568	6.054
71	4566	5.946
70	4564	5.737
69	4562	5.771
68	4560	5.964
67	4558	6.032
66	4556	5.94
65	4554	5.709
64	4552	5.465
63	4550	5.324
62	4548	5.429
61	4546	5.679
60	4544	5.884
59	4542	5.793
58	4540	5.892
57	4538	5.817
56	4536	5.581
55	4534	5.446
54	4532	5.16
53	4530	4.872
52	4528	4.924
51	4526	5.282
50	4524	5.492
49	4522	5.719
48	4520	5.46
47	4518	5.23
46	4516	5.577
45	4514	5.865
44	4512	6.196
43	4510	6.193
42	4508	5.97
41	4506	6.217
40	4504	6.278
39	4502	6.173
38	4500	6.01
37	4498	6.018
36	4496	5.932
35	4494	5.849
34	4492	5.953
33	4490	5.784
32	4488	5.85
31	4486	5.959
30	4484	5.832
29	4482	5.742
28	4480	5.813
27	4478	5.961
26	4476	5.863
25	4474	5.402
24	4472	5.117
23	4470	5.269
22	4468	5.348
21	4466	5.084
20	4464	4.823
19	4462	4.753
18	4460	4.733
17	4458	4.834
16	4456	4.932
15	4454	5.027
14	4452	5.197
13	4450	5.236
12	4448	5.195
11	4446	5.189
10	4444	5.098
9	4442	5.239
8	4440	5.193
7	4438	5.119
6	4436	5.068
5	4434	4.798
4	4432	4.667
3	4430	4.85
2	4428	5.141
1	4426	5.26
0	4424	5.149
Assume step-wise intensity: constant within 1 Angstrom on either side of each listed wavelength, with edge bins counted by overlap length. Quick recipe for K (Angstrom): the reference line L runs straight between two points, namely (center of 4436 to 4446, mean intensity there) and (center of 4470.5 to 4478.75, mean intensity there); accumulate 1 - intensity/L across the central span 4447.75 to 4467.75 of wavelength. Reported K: 1.4 Angstrom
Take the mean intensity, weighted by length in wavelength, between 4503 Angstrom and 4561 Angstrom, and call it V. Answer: 5.67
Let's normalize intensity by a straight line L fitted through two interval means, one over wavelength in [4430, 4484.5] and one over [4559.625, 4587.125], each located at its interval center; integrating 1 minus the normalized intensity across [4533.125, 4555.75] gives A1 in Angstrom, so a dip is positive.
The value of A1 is 0.6 Angstrom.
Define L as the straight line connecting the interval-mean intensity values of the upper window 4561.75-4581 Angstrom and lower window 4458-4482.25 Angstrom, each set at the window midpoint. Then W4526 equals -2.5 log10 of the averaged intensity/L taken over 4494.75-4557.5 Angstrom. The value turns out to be 0.00 mag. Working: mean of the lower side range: 5.29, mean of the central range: 5.7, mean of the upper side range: 6.07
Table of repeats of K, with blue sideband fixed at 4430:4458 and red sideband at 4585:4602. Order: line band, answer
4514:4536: 0.7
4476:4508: -3.7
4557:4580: -1.1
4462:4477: -0.1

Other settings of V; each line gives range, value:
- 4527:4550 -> 5.49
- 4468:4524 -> 5.81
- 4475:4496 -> 5.86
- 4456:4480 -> 5.21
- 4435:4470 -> 5.07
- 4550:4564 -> 5.77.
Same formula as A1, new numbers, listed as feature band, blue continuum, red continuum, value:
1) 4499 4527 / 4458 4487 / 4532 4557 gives -1.54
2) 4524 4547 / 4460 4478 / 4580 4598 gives 0.38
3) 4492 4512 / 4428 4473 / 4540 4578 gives -2.33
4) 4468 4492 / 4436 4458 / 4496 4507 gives 0.18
